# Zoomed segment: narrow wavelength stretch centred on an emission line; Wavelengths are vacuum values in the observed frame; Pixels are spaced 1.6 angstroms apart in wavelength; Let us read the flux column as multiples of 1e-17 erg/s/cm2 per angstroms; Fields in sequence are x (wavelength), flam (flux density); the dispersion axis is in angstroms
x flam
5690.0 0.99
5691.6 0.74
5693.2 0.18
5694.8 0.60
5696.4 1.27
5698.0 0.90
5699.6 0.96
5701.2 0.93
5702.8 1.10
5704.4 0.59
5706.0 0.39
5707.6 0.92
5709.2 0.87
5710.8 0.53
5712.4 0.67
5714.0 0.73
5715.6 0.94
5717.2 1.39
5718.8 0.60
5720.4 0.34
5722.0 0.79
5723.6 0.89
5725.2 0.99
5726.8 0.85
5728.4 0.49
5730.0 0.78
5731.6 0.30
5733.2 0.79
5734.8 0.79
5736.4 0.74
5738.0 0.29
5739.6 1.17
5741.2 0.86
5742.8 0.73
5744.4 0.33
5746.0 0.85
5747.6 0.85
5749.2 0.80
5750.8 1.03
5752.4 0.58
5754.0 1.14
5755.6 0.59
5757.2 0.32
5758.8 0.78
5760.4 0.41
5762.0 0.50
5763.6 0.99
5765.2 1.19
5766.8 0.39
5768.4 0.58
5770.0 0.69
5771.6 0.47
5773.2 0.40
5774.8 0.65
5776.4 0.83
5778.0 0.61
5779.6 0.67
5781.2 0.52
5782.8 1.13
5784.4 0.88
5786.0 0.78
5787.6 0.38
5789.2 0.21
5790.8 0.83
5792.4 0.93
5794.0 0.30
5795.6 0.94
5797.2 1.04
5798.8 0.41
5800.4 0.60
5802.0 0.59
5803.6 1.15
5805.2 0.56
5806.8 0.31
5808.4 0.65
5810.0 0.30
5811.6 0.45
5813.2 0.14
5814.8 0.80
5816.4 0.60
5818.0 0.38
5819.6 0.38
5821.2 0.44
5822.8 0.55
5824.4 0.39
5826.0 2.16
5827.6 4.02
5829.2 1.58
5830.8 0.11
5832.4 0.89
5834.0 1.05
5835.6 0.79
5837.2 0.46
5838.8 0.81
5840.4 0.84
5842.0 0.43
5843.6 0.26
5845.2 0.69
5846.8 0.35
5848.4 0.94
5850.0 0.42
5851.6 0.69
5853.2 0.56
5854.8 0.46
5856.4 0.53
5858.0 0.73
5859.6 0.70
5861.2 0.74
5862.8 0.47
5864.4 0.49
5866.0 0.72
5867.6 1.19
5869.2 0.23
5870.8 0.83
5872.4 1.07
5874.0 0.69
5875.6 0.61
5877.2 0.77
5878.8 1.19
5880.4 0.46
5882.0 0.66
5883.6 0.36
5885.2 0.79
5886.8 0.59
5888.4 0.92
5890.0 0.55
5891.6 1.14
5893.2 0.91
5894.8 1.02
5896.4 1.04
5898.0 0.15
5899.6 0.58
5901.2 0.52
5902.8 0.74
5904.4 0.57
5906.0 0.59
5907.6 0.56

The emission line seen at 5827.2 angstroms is H-beta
